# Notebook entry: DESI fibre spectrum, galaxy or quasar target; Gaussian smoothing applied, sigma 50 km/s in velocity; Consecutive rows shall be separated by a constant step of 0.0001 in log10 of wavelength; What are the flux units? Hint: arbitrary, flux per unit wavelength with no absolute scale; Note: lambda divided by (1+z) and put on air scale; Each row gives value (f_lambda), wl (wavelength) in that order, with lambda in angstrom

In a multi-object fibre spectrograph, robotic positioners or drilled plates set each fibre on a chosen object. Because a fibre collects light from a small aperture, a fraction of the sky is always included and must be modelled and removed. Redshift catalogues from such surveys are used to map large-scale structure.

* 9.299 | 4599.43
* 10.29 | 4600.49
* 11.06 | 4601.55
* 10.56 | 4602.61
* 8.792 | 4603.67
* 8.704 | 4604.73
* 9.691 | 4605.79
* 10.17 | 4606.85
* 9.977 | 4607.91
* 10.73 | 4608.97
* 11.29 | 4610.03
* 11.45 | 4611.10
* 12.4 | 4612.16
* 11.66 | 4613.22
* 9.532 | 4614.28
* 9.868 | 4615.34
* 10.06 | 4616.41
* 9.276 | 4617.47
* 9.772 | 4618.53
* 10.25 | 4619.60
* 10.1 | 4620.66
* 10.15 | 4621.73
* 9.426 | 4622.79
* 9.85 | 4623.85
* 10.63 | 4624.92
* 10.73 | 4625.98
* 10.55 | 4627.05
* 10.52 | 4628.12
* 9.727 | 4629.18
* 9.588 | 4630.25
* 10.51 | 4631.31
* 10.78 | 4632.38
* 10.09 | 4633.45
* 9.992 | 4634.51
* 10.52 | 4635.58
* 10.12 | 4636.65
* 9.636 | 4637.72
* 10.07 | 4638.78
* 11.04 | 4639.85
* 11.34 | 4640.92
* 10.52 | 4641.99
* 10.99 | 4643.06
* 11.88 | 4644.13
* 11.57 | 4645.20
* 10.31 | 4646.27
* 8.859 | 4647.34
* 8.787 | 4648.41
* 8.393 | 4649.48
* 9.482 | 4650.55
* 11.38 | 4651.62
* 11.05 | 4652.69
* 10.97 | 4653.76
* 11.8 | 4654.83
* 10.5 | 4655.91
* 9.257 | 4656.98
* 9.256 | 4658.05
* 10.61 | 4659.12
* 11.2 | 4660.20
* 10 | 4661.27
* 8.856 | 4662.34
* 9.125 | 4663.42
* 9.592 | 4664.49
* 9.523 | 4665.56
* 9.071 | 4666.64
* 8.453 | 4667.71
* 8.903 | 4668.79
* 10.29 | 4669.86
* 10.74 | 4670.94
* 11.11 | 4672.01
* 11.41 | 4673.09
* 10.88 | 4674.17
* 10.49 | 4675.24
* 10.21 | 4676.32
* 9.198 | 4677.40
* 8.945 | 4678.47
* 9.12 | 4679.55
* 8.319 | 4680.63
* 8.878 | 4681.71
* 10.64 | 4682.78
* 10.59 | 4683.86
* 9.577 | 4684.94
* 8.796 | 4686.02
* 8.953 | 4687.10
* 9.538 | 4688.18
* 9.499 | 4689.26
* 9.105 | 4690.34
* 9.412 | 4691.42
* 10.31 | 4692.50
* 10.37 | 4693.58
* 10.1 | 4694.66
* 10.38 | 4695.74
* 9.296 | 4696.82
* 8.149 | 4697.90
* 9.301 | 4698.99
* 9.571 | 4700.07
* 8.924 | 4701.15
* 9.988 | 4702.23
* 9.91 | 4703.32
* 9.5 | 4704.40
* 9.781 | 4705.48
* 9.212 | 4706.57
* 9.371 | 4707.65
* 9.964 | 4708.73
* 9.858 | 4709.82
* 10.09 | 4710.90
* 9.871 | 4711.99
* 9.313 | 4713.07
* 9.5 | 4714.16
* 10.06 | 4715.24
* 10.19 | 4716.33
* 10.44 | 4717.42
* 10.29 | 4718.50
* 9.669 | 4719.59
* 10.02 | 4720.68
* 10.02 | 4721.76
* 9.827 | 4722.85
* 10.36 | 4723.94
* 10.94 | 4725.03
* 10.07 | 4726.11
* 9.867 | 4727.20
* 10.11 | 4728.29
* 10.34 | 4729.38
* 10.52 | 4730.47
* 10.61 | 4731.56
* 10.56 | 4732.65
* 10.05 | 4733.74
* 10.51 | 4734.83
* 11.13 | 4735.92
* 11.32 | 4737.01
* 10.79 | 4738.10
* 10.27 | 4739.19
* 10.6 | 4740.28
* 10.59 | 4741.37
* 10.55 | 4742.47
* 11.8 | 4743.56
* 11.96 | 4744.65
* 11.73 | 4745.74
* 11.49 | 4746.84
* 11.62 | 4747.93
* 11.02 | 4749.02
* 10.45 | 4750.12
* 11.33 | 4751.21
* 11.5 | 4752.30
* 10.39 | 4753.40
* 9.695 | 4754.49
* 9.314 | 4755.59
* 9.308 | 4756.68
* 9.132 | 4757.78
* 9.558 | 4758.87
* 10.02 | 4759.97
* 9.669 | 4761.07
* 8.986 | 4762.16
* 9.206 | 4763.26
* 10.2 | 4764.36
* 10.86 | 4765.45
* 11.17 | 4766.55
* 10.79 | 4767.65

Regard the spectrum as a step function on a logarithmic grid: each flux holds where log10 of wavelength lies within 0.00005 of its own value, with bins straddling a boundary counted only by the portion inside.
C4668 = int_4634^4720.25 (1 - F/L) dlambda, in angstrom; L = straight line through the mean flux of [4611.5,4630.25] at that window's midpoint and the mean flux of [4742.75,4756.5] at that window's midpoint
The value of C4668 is 5.41 angstrom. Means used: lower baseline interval 10.3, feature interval 9.9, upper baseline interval 11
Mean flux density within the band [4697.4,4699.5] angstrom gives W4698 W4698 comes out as 8.69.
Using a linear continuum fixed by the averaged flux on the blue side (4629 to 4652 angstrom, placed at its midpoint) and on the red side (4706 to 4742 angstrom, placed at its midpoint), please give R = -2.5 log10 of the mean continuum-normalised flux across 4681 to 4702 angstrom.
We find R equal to 0.07 mag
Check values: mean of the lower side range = 10.3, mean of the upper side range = 10.2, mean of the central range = 9.55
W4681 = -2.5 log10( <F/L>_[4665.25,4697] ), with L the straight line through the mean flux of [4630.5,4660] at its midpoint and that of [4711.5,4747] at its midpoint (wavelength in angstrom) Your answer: 0.07 mag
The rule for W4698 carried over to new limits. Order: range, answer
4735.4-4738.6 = 11.1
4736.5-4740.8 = 10.7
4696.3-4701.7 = 9.05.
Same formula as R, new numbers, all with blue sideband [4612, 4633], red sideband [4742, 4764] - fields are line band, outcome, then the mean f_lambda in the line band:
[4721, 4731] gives 0.02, 10.2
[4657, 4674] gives 0.05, 9.88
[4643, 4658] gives 0.00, 10.3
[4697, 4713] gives 0.09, 9.52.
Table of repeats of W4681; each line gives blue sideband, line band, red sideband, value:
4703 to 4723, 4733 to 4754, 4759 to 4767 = -0.11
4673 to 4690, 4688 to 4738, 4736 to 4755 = 0.04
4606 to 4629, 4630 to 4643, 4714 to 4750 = 0.00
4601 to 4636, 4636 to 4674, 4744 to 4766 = 0.01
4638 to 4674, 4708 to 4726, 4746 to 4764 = 0.02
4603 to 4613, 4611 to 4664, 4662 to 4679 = -0.02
